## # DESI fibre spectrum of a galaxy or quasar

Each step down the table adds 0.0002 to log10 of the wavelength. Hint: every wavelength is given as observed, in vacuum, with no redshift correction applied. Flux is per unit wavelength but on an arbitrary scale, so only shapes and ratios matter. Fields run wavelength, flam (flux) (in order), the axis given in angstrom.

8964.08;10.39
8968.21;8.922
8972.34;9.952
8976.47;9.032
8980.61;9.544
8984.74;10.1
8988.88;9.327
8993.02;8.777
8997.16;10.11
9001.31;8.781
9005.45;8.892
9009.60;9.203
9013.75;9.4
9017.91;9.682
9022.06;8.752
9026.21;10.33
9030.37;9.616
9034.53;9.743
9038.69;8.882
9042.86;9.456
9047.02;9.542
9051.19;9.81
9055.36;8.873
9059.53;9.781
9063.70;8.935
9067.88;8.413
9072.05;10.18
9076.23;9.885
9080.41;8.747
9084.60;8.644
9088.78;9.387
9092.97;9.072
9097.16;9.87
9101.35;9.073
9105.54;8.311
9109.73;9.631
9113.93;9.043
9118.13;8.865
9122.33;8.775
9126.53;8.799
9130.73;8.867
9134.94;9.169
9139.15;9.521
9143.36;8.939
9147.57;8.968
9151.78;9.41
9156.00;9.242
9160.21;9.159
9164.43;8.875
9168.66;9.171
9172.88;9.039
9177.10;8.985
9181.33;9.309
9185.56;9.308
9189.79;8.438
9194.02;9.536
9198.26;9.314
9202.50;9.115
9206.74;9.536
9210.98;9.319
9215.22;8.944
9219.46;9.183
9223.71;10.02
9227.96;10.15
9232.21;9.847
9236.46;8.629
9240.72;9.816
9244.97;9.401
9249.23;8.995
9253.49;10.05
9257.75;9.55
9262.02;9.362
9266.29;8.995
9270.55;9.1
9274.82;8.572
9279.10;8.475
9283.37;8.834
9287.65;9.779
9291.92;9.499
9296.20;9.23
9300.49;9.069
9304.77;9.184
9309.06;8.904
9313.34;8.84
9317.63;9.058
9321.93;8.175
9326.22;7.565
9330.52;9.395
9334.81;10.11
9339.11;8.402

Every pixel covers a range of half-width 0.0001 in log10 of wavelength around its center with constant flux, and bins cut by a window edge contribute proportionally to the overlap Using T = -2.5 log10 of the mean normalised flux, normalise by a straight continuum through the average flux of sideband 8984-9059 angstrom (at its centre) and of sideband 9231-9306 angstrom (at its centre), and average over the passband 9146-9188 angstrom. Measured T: 0.02 mag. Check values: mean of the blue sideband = 9.4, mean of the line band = 9.14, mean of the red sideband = 9.24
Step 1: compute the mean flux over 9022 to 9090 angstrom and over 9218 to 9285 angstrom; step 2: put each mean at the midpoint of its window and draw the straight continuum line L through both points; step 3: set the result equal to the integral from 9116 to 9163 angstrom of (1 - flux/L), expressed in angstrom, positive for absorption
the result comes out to 1.4 angstrom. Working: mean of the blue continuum 9.37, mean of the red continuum 9.31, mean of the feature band 9.06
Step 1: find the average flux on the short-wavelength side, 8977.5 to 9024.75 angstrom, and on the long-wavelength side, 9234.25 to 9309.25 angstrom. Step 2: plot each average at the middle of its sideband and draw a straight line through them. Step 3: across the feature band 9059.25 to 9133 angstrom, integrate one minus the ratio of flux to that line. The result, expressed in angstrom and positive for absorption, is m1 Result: 1.4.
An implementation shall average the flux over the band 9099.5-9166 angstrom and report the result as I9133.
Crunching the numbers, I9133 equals 9.04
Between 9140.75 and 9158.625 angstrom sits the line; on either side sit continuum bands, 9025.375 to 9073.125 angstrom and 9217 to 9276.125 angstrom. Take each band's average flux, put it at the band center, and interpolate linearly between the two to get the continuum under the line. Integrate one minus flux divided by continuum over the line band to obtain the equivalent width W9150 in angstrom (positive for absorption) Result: 0.5 angstrom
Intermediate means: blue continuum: 9.43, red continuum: 9.41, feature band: 9.16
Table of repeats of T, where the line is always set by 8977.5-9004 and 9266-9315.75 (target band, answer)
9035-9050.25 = -0.003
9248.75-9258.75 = -0.062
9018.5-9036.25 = -0.029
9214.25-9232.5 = -0.061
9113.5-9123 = 0.044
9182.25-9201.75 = 0.001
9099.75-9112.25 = 0.031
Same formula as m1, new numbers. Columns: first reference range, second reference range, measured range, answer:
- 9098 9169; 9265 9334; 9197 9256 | -3.03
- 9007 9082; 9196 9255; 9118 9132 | 0.90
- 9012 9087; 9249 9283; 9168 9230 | -0.61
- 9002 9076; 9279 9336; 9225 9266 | -1.90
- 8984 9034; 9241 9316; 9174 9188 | 0.14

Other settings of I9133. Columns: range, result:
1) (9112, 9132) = 8.87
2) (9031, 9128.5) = 9.21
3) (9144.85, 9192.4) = 9.09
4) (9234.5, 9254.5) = 9.35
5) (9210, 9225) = 9.34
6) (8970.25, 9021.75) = 9.38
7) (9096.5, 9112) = 9.16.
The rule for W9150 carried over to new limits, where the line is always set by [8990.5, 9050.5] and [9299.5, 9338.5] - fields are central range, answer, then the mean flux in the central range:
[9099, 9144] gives 1.02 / 9.01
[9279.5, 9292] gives -0.38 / 9.23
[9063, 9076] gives -0.01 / 9.3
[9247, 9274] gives -0.93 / 9.3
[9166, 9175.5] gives 0.05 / 9.09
